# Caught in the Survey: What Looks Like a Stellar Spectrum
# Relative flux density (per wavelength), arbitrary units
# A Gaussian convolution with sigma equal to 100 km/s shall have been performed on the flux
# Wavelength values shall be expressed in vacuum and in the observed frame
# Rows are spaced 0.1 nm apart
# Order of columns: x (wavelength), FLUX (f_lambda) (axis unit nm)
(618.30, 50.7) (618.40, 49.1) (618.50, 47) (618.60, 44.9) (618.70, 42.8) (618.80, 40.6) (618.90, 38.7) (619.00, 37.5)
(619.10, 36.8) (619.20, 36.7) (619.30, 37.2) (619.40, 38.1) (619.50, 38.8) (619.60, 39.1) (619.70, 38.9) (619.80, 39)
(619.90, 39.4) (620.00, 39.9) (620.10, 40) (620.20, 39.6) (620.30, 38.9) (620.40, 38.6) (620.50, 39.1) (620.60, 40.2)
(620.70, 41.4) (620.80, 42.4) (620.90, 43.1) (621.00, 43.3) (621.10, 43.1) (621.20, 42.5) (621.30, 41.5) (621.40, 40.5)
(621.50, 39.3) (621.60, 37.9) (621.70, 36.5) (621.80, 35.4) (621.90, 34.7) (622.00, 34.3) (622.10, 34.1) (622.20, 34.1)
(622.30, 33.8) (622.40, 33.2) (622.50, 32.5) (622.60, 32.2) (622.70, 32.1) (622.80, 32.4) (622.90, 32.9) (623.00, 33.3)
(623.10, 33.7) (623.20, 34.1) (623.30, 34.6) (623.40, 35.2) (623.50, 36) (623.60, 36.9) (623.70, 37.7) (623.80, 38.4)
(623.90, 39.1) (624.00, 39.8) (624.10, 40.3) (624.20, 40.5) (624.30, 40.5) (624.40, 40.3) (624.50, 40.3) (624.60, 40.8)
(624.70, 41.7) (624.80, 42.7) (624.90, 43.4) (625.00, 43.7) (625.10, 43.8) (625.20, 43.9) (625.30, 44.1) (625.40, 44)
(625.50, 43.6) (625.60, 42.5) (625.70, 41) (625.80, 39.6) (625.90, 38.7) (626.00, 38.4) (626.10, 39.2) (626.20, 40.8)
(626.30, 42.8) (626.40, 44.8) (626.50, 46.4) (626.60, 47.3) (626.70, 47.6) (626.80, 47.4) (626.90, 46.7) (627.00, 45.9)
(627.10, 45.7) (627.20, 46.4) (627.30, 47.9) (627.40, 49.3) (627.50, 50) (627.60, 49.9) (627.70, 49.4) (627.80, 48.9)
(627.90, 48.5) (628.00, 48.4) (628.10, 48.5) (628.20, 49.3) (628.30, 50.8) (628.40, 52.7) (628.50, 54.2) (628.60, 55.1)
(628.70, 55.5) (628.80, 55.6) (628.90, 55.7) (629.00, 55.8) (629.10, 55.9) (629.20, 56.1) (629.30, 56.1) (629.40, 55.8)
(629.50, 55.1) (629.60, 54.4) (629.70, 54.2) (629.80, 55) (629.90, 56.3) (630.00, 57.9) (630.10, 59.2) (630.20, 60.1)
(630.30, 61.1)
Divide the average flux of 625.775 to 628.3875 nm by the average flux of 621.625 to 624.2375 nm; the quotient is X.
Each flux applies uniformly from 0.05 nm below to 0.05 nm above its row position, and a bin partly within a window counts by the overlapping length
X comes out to 1.3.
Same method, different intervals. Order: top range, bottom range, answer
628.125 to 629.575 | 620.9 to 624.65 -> 1.47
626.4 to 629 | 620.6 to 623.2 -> 1.35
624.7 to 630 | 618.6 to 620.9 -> 1.23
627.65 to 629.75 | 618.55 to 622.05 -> 1.35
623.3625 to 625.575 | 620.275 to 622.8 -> 1.08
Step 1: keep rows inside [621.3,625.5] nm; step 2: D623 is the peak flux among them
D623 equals 44.1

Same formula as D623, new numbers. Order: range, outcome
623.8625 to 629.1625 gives 55.9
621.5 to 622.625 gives 39.3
